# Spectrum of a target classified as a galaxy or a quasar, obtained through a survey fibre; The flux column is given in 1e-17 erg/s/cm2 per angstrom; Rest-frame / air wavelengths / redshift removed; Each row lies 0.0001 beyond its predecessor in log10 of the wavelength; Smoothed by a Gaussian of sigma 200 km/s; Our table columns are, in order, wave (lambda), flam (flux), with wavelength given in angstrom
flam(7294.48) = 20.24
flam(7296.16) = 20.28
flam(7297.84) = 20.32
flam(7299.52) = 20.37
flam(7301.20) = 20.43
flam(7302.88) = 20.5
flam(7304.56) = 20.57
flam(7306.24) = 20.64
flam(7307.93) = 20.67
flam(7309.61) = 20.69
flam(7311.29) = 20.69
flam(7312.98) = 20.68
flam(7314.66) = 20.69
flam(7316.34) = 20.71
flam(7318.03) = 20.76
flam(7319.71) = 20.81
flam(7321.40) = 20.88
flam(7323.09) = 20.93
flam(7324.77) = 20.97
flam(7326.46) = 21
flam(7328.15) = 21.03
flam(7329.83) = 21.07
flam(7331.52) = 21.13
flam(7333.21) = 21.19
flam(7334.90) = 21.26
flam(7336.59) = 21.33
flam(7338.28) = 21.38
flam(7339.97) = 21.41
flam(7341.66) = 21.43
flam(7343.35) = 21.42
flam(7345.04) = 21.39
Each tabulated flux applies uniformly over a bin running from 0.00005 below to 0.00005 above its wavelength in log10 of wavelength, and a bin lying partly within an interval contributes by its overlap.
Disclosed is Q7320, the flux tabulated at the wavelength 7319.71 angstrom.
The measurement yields 20.81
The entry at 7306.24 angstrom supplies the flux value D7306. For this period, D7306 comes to 20.64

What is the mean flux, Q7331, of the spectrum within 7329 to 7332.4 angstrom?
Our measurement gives 21.1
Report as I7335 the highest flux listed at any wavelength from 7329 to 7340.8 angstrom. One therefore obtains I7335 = 21.41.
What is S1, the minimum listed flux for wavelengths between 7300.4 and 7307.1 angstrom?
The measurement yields 20.43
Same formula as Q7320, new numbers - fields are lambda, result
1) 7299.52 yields 20.37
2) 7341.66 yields 21.43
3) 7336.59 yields 21.33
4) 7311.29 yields 20.69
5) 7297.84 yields 20.32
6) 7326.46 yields 21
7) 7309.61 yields 20.69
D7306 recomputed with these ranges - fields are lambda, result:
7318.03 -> 20.76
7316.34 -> 20.71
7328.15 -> 21.03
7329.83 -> 21.07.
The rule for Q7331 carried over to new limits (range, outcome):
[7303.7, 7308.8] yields 20.6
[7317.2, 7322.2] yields 20.8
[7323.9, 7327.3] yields 21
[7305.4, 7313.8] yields 20.7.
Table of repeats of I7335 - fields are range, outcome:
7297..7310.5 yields 20.69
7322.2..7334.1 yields 21.19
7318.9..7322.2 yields 20.88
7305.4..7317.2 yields 20.71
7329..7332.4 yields 21.13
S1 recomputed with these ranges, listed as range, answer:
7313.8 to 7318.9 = 20.69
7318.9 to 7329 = 20.81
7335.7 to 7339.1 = 21.33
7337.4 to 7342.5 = 21.38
